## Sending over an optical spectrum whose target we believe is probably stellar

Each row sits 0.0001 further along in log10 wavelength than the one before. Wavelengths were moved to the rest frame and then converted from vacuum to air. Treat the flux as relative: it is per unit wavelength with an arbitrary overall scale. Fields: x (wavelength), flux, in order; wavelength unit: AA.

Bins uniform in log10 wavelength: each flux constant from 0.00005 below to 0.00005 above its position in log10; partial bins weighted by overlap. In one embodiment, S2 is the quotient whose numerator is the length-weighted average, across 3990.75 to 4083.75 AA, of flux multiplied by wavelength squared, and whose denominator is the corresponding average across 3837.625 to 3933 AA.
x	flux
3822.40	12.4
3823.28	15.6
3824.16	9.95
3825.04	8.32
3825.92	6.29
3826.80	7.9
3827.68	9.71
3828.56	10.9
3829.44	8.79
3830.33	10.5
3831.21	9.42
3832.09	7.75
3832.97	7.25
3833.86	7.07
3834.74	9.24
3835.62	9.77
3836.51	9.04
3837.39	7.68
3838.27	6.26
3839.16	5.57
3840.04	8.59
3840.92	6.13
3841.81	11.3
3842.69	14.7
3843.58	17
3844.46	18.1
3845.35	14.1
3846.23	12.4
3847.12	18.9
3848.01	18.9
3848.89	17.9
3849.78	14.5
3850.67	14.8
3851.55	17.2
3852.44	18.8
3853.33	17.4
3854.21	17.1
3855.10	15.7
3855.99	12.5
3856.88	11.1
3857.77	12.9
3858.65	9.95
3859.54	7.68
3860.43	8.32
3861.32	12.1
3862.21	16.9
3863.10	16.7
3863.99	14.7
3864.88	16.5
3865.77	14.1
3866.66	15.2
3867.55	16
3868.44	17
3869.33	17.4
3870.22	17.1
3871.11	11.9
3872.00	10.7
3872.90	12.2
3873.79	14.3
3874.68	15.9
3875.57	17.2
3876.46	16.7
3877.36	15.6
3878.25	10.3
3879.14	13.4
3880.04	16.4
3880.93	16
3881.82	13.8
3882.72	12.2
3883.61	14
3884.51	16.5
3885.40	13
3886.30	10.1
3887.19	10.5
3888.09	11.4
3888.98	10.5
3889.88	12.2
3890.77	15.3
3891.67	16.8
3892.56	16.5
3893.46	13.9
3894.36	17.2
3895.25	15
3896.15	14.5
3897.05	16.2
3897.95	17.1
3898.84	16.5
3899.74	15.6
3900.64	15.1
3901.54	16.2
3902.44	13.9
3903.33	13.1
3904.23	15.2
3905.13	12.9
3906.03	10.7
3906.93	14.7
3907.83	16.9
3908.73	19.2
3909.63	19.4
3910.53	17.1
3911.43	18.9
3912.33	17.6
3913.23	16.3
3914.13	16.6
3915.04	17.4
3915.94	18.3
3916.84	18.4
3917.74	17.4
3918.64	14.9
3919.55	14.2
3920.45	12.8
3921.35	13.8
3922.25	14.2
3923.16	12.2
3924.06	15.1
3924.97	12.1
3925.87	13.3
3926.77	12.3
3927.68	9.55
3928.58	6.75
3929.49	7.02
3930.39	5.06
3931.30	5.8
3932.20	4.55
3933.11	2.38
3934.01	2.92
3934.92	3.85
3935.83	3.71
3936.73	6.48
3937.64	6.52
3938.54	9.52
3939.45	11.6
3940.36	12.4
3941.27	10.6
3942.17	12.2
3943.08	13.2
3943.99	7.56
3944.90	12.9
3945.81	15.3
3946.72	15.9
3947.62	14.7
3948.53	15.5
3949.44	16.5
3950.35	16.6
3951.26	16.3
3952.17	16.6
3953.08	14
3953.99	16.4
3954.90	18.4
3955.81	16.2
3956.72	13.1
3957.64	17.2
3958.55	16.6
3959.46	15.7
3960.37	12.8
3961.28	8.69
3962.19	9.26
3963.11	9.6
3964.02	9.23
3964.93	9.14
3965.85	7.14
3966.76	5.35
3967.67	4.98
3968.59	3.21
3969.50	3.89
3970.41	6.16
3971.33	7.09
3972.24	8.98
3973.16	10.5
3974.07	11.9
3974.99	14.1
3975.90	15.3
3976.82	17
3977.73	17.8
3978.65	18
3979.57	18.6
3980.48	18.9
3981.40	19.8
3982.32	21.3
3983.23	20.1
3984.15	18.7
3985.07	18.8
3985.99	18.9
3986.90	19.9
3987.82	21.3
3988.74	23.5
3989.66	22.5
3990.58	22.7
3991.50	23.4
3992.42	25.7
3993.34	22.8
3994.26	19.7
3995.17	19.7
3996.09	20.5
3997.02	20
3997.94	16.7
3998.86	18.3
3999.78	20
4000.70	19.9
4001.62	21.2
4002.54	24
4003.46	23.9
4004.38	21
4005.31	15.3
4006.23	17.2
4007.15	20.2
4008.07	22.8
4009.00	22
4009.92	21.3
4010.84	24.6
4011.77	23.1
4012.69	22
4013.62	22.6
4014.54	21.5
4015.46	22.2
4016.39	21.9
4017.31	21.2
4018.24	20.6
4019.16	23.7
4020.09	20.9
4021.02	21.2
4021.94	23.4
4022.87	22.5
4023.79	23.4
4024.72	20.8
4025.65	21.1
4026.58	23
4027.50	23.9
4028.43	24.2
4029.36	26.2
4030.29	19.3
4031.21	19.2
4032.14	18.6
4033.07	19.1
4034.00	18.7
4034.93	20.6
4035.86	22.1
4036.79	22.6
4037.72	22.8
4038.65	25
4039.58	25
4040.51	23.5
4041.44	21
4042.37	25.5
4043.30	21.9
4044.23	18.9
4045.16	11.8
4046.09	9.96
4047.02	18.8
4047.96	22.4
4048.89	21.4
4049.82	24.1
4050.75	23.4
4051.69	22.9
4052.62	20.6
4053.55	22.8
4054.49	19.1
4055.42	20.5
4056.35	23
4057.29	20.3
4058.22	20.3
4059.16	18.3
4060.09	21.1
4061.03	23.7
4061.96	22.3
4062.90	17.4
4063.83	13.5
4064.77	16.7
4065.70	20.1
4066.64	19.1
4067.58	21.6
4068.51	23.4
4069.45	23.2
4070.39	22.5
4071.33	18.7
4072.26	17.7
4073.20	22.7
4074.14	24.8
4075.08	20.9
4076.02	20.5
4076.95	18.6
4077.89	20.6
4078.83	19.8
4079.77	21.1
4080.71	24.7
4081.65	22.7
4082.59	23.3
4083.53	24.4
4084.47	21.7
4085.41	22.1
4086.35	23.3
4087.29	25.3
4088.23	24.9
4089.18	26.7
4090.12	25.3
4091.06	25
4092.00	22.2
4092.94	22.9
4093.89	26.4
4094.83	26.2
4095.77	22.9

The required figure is 1.63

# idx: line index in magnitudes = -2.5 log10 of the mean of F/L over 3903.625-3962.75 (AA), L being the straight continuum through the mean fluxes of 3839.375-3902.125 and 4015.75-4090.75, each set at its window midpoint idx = 0.28 mag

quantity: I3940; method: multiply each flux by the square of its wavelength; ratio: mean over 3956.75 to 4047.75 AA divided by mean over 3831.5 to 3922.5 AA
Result 1.40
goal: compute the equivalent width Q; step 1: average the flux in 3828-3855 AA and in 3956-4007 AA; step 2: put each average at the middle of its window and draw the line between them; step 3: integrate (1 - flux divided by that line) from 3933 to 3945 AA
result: 5.36 AA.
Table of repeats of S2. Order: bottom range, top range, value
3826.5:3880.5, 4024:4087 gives 1.80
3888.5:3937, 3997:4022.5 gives 1.68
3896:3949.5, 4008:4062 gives 1.78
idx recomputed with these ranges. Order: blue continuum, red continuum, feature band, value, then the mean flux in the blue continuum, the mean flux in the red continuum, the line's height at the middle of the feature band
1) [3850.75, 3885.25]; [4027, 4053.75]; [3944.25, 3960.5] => 0.15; 14.5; 21.2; 17.8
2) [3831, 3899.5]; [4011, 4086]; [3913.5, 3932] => 0.24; 13.6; 21.3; 16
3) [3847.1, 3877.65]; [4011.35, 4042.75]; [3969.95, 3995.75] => 0.13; 14.8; 22.1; 20.2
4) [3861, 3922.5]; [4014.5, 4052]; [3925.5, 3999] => 0.34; 15.1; 21.5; 18.2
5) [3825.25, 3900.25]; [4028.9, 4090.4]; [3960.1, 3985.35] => 0.40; 13.2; 21.3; 17.7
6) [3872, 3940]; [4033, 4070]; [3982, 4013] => -0.17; 13.2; 20.7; 17.9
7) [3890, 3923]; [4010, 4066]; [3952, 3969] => 0.46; 15.8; 21.2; 18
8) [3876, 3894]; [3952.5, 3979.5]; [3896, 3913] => -0.19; 13.8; 11.8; 13.3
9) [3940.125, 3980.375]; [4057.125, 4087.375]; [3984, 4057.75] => -0.24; 12.6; 21.1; 17.2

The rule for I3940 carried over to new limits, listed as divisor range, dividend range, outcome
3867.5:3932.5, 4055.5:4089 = 1.64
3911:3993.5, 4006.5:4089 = 1.66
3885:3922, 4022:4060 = 1.50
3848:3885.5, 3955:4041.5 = 1.36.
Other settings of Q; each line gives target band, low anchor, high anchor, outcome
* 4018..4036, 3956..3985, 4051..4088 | -4.21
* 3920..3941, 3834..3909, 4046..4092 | 9.45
